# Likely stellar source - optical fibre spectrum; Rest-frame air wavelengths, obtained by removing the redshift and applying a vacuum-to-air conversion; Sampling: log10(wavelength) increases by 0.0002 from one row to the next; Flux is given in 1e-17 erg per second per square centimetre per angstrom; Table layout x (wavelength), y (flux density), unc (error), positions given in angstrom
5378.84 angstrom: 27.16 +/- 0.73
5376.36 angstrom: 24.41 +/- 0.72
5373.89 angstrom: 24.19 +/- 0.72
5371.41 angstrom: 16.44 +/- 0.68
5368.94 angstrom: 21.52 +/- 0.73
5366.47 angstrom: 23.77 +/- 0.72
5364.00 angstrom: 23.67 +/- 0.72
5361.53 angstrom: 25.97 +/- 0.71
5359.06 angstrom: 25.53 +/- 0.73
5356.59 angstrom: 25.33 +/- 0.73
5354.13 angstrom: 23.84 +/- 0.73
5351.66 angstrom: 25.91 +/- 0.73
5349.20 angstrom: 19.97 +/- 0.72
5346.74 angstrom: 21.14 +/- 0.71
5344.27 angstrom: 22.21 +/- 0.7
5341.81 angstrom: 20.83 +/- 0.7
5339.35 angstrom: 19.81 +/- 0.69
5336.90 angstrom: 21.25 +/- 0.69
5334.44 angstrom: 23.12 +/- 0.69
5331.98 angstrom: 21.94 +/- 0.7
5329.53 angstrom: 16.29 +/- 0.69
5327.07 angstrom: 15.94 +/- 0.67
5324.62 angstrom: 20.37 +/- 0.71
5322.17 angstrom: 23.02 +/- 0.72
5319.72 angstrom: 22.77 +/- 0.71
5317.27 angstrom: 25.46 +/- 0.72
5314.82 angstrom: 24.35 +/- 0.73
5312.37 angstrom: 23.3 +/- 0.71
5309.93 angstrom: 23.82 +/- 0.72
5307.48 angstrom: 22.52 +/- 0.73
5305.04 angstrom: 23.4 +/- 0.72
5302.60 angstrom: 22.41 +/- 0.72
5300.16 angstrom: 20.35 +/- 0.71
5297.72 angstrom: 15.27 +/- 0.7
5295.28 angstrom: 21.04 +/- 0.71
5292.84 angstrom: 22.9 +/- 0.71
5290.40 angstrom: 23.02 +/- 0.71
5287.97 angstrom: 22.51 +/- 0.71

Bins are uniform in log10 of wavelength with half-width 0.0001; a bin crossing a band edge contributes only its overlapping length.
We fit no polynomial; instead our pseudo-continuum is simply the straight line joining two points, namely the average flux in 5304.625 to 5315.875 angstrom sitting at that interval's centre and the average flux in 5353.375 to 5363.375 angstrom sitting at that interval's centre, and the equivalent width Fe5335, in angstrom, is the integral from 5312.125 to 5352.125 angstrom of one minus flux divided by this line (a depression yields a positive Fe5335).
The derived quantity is 4.48 angstrom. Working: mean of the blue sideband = 23.5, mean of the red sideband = 25.1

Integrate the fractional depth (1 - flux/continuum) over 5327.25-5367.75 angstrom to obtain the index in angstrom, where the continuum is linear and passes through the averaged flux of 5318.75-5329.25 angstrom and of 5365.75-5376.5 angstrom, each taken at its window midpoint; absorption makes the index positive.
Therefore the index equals -2.8 angstrom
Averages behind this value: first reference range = 20.1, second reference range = 21.8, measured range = 22.4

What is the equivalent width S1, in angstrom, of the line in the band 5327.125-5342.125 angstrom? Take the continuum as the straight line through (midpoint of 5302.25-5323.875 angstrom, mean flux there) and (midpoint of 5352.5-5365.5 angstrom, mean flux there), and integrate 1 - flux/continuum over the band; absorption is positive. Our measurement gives 2.46 angstrom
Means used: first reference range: 23.4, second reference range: 24.9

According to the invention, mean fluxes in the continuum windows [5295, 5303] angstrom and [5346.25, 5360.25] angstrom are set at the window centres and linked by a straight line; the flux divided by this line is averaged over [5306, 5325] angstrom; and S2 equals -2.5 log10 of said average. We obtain -0.13 mag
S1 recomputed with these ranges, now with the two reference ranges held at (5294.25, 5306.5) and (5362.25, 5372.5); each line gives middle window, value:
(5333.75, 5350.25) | 0.1 angstrom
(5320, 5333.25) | 0.8 angstrom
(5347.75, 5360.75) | -1.6 angstrom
